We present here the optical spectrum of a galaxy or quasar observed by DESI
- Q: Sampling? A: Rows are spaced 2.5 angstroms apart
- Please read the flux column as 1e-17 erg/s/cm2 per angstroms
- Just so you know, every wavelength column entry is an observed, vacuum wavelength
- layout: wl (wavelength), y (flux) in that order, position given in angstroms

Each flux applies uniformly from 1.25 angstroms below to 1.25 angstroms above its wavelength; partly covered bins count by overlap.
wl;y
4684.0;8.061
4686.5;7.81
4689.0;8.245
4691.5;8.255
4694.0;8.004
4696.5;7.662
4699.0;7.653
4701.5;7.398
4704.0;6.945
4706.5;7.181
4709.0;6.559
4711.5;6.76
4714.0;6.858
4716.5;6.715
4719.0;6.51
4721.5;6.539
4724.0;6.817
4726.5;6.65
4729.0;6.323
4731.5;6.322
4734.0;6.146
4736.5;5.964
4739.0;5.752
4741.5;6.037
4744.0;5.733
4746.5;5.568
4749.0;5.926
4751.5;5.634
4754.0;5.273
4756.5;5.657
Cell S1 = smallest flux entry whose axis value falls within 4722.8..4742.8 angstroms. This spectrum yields 5.752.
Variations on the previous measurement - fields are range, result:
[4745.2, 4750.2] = 5.568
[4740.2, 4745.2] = 5.733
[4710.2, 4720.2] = 6.51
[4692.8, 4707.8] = 6.945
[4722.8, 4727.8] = 6.65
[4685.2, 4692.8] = 7.81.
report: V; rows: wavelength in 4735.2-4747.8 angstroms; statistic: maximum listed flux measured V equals 6.037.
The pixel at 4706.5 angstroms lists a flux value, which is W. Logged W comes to 7.181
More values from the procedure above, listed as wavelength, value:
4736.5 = 5.964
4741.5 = 6.037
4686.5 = 7.81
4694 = 8.004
